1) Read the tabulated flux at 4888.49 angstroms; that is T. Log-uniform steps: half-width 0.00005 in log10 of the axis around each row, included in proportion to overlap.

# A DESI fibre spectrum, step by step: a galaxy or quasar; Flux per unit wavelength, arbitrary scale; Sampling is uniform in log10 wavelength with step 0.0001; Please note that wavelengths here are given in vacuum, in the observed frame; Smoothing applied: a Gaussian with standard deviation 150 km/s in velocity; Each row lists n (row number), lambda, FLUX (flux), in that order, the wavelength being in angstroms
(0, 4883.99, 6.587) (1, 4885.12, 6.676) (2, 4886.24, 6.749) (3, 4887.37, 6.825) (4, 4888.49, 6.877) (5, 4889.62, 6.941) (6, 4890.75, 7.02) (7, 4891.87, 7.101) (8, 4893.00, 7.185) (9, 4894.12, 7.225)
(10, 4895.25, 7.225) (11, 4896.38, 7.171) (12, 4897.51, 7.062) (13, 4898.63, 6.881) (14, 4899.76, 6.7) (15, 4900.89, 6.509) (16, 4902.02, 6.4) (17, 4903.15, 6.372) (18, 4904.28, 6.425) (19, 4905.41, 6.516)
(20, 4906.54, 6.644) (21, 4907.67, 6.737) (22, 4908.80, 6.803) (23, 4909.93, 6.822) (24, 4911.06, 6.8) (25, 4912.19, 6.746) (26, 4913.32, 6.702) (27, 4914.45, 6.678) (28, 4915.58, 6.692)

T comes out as 6.877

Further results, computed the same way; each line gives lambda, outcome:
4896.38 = 7.171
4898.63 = 6.881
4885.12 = 6.676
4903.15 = 6.372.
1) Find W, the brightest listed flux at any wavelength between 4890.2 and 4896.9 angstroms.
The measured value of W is 7.225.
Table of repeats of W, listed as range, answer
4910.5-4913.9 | 6.8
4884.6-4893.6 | 7.185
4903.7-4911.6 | 6.822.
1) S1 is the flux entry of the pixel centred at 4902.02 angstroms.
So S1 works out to 6.4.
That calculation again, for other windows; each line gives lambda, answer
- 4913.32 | 6.702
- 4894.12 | 7.225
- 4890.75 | 7.02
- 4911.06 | 6.8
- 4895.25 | 7.225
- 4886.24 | 6.749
